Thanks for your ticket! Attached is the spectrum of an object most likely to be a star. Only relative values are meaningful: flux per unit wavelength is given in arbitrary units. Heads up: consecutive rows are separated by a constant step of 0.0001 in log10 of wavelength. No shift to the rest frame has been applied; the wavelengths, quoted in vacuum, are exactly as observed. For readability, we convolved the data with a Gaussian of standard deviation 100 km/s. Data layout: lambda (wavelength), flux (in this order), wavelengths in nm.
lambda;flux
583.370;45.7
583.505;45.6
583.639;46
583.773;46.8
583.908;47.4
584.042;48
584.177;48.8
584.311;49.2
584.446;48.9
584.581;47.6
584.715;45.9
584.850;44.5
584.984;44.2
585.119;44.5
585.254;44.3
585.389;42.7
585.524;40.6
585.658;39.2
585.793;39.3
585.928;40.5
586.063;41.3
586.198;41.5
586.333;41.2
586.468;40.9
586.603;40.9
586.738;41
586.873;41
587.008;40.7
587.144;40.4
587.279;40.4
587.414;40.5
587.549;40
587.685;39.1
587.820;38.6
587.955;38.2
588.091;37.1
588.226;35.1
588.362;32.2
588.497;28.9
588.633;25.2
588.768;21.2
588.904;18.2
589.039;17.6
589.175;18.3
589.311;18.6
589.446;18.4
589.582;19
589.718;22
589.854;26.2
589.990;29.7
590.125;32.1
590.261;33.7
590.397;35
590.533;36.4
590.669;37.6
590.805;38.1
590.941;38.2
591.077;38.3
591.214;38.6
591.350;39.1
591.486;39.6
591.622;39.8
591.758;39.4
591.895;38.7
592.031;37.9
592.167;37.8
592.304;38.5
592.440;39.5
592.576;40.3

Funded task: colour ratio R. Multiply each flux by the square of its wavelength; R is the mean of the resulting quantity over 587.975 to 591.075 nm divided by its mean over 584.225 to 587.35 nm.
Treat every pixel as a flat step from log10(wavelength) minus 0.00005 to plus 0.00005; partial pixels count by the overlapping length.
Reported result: 0.68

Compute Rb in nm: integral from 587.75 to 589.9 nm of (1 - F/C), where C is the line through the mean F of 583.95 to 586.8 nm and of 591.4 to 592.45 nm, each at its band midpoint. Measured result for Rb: 0.80 nm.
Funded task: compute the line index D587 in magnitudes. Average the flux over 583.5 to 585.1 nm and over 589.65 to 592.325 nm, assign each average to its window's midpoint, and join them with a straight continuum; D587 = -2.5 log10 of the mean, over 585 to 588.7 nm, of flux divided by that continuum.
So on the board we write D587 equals 0.10 mag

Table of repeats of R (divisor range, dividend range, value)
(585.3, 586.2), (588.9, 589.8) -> 0.47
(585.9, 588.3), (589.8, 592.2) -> 0.93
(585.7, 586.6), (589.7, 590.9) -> 0.82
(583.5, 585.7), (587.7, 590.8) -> 0.64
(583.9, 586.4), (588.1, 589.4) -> 0.56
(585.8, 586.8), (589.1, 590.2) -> 0.57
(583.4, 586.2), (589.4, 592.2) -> 0.78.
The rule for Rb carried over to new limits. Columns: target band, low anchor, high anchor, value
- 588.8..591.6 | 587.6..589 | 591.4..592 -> 0.49 nm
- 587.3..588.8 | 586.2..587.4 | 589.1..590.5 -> 0.00 nm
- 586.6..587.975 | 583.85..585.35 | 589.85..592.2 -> 0.08 nm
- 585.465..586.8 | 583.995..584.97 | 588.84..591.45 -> 0.05 nm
